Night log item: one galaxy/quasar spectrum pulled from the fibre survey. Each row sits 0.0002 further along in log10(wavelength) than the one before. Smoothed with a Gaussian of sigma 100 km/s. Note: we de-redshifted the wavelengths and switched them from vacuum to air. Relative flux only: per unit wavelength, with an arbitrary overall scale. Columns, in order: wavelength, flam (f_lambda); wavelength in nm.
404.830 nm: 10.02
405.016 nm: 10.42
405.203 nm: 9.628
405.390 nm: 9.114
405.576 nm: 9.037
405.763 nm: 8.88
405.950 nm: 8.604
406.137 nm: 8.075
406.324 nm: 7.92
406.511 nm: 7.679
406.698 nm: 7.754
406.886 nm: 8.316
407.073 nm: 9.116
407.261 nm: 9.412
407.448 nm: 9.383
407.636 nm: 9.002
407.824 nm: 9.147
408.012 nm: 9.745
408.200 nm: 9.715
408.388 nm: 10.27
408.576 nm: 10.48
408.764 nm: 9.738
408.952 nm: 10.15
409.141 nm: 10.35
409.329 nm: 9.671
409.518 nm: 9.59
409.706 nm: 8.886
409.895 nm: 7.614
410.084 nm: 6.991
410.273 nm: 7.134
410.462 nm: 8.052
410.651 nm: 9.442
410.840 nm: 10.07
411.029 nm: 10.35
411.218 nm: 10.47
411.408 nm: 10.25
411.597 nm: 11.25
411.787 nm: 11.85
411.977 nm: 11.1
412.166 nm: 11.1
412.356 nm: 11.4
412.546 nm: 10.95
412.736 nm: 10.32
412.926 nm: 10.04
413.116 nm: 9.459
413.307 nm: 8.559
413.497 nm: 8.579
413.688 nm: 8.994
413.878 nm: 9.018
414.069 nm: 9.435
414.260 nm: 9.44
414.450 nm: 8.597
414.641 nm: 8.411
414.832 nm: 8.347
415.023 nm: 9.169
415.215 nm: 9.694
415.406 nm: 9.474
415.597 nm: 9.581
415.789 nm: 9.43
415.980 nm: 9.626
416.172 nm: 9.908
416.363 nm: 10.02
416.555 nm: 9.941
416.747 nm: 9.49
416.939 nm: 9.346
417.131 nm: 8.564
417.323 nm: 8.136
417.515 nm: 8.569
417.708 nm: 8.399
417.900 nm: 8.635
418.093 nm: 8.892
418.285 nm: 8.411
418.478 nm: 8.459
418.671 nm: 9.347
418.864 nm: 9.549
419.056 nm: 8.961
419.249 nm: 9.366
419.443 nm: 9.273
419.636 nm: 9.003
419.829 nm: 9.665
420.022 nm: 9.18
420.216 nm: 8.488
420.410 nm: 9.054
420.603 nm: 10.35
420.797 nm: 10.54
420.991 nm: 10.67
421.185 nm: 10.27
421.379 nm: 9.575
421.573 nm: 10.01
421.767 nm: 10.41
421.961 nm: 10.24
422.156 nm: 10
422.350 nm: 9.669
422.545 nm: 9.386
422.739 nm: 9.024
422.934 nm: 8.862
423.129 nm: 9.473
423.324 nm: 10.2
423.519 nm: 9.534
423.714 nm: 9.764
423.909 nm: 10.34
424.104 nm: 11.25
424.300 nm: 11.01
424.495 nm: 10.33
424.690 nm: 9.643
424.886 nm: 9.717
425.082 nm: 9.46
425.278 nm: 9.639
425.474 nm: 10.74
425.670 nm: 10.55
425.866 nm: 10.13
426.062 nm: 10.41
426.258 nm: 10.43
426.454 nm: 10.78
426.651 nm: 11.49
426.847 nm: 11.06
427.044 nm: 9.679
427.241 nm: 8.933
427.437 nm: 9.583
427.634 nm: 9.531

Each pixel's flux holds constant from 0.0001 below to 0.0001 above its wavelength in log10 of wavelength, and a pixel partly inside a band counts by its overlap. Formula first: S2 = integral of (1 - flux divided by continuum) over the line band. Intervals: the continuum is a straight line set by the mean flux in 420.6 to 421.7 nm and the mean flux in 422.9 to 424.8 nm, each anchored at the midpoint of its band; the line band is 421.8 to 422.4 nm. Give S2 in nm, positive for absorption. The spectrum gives 0.01 nm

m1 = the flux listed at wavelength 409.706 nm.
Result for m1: 8.886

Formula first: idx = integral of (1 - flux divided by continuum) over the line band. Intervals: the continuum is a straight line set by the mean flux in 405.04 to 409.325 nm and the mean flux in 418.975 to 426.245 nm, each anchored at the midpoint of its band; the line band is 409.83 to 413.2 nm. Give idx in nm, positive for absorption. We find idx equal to -0.19 nm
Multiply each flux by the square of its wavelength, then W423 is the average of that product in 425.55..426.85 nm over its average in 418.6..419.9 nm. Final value 1.19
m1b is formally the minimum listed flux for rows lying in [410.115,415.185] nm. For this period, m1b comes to 7.134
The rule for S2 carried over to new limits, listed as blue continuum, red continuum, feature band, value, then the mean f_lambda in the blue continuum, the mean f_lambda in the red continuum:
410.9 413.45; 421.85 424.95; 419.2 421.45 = 0.099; 10.5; 9.91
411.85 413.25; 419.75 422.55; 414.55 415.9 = 0.156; 10.6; 9.85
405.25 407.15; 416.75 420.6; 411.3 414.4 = -0.482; 8.47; 8.96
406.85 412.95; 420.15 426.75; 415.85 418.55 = 0.238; 9.75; 10.1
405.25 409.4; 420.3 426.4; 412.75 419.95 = 0.377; 9.17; 10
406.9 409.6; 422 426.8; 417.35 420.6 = 0.317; 9.66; 10.1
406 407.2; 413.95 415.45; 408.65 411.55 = -0.246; 8.19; 9.05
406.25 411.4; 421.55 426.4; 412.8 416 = 0.102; 9.15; 10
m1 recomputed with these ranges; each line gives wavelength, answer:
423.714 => 9.764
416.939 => 9.346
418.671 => 9.347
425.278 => 9.639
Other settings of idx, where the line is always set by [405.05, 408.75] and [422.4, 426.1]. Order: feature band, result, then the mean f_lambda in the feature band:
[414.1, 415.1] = 0.066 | 8.83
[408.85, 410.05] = -0.010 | 9.26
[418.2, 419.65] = 0.094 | 9.05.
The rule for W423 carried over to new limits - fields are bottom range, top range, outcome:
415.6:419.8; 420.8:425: 1.12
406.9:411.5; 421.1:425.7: 1.14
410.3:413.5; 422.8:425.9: 1.05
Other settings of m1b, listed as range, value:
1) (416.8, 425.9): 8.136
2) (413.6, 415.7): 8.347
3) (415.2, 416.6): 9.43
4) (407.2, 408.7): 9.002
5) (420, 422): 8.488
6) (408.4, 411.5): 6.991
